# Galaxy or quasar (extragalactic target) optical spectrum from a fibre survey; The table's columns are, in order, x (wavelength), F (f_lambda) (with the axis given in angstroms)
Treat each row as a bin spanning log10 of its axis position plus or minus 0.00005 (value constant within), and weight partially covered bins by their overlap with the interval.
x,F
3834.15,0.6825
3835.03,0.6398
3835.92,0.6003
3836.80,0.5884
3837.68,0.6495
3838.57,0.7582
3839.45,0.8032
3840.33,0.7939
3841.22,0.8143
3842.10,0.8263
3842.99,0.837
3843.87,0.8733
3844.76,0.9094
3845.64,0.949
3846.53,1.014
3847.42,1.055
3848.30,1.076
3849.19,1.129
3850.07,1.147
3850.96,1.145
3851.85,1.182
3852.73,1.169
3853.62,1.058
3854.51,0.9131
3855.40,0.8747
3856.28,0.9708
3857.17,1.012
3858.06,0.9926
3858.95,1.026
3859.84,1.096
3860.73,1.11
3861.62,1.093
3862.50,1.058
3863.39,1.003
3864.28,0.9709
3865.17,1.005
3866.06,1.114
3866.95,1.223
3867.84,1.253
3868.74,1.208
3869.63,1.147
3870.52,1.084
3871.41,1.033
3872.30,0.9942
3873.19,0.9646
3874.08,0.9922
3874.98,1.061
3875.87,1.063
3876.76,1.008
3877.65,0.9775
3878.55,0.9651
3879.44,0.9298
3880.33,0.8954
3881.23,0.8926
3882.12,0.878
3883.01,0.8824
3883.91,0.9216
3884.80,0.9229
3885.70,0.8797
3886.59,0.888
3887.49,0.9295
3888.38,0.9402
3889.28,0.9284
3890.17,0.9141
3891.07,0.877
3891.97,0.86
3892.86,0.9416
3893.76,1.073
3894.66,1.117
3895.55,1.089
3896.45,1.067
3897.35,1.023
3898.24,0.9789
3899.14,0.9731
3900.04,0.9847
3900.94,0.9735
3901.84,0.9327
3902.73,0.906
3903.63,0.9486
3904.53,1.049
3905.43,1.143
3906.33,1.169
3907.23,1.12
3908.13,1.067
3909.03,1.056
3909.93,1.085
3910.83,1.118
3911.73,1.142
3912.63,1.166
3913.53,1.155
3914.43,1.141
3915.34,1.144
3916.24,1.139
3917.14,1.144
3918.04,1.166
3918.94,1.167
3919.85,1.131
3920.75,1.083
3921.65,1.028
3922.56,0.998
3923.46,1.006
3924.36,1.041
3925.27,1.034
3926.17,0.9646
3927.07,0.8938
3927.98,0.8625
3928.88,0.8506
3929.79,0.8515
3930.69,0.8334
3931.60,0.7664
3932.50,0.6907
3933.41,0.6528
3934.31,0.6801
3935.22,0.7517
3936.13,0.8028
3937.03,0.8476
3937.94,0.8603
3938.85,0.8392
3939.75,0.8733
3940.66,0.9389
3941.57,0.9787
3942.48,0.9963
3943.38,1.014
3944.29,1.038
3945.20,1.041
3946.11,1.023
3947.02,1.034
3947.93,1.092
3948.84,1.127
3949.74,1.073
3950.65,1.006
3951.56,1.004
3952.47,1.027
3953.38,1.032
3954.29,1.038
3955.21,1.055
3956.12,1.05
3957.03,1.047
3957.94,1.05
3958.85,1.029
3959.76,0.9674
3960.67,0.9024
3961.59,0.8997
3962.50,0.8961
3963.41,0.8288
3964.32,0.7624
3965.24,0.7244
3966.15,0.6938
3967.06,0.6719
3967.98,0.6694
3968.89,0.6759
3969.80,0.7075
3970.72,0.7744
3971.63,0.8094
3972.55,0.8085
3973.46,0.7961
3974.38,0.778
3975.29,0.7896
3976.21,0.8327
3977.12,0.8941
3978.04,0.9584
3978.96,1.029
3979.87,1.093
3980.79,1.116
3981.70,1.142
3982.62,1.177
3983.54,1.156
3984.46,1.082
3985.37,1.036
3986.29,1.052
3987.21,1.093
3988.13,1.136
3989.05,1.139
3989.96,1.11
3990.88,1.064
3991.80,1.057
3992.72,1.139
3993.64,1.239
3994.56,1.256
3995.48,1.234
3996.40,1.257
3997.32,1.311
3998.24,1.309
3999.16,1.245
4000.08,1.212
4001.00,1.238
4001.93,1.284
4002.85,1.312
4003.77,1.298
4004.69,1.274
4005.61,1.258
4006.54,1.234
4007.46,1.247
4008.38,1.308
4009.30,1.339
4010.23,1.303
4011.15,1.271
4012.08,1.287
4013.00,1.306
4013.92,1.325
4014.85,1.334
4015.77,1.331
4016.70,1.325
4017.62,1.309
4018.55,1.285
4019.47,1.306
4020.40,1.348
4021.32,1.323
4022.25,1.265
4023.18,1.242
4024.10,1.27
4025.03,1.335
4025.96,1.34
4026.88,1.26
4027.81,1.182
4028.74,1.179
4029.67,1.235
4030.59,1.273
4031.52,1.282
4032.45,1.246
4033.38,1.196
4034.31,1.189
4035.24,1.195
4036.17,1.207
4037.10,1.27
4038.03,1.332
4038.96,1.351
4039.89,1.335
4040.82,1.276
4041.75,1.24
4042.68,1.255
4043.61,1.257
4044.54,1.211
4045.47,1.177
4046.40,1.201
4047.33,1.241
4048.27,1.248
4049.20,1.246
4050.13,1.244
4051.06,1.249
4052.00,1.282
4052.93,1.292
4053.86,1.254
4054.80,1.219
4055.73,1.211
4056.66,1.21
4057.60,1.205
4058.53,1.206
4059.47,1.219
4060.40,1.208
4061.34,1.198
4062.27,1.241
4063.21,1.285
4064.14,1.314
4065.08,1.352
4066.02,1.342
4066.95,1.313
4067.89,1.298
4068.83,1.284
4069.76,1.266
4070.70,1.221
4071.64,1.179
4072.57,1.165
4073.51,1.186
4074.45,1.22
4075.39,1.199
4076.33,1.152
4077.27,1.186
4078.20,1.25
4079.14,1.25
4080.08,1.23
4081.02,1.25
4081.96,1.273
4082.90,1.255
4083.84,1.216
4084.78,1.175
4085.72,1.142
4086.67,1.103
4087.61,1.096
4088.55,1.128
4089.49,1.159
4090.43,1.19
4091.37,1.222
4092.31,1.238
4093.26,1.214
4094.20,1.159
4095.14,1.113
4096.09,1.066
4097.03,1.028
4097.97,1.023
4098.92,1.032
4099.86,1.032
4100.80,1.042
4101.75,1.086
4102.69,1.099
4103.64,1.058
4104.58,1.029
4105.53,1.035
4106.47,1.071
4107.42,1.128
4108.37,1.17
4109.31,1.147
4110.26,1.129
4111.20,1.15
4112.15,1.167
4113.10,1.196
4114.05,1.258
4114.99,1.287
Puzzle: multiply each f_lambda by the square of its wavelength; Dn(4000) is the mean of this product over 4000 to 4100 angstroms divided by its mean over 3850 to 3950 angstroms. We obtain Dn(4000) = 1.3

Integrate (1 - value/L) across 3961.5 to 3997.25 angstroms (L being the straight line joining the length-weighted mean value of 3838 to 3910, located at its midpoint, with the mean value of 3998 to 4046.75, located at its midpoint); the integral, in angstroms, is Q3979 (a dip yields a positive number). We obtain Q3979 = 6.8 angstroms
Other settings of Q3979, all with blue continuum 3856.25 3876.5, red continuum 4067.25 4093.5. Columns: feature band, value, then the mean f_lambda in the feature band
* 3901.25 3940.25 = 4.1 angstroms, 0.983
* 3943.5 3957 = 0.9 angstroms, 1.04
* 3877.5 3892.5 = 2.3 angstroms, 0.909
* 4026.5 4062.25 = -1.7 angstroms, 1.24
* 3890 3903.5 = 1.3 angstroms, 0.981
